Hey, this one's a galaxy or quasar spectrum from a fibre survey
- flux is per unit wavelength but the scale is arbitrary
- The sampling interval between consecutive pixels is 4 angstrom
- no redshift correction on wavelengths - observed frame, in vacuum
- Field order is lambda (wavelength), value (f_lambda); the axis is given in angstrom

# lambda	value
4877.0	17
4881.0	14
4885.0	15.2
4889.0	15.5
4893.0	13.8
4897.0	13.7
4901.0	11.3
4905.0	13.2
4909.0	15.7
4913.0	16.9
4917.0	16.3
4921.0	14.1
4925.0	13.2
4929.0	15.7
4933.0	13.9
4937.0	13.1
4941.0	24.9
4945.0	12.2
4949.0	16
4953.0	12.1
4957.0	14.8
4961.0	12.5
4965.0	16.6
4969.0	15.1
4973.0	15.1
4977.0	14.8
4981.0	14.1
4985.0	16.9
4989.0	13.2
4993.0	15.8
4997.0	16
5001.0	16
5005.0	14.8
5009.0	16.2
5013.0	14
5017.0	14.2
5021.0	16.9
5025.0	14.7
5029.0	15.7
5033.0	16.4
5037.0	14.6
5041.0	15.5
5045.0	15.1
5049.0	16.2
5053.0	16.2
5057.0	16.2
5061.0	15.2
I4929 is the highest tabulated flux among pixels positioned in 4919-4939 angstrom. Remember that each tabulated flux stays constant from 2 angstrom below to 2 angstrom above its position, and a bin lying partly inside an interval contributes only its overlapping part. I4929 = 15.7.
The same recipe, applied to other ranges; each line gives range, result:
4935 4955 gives 24.9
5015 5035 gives 16.9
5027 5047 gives 16.4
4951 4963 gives 14.8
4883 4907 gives 15.5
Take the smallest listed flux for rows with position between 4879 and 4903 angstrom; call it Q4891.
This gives 11.3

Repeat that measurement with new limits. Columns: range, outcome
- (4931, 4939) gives 13.1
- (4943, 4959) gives 12.1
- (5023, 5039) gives 14.6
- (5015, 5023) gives 14.2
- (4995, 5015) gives 14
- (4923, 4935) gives 13.2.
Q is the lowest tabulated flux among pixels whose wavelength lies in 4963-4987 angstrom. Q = 14.1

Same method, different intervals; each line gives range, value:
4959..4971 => 12.5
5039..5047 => 15.1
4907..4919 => 15.7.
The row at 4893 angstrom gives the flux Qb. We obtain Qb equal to 13.8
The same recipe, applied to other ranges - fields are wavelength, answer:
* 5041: 15.5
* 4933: 13.9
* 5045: 15.1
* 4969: 15.1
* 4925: 13.2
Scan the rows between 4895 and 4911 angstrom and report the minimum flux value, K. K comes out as 11.3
